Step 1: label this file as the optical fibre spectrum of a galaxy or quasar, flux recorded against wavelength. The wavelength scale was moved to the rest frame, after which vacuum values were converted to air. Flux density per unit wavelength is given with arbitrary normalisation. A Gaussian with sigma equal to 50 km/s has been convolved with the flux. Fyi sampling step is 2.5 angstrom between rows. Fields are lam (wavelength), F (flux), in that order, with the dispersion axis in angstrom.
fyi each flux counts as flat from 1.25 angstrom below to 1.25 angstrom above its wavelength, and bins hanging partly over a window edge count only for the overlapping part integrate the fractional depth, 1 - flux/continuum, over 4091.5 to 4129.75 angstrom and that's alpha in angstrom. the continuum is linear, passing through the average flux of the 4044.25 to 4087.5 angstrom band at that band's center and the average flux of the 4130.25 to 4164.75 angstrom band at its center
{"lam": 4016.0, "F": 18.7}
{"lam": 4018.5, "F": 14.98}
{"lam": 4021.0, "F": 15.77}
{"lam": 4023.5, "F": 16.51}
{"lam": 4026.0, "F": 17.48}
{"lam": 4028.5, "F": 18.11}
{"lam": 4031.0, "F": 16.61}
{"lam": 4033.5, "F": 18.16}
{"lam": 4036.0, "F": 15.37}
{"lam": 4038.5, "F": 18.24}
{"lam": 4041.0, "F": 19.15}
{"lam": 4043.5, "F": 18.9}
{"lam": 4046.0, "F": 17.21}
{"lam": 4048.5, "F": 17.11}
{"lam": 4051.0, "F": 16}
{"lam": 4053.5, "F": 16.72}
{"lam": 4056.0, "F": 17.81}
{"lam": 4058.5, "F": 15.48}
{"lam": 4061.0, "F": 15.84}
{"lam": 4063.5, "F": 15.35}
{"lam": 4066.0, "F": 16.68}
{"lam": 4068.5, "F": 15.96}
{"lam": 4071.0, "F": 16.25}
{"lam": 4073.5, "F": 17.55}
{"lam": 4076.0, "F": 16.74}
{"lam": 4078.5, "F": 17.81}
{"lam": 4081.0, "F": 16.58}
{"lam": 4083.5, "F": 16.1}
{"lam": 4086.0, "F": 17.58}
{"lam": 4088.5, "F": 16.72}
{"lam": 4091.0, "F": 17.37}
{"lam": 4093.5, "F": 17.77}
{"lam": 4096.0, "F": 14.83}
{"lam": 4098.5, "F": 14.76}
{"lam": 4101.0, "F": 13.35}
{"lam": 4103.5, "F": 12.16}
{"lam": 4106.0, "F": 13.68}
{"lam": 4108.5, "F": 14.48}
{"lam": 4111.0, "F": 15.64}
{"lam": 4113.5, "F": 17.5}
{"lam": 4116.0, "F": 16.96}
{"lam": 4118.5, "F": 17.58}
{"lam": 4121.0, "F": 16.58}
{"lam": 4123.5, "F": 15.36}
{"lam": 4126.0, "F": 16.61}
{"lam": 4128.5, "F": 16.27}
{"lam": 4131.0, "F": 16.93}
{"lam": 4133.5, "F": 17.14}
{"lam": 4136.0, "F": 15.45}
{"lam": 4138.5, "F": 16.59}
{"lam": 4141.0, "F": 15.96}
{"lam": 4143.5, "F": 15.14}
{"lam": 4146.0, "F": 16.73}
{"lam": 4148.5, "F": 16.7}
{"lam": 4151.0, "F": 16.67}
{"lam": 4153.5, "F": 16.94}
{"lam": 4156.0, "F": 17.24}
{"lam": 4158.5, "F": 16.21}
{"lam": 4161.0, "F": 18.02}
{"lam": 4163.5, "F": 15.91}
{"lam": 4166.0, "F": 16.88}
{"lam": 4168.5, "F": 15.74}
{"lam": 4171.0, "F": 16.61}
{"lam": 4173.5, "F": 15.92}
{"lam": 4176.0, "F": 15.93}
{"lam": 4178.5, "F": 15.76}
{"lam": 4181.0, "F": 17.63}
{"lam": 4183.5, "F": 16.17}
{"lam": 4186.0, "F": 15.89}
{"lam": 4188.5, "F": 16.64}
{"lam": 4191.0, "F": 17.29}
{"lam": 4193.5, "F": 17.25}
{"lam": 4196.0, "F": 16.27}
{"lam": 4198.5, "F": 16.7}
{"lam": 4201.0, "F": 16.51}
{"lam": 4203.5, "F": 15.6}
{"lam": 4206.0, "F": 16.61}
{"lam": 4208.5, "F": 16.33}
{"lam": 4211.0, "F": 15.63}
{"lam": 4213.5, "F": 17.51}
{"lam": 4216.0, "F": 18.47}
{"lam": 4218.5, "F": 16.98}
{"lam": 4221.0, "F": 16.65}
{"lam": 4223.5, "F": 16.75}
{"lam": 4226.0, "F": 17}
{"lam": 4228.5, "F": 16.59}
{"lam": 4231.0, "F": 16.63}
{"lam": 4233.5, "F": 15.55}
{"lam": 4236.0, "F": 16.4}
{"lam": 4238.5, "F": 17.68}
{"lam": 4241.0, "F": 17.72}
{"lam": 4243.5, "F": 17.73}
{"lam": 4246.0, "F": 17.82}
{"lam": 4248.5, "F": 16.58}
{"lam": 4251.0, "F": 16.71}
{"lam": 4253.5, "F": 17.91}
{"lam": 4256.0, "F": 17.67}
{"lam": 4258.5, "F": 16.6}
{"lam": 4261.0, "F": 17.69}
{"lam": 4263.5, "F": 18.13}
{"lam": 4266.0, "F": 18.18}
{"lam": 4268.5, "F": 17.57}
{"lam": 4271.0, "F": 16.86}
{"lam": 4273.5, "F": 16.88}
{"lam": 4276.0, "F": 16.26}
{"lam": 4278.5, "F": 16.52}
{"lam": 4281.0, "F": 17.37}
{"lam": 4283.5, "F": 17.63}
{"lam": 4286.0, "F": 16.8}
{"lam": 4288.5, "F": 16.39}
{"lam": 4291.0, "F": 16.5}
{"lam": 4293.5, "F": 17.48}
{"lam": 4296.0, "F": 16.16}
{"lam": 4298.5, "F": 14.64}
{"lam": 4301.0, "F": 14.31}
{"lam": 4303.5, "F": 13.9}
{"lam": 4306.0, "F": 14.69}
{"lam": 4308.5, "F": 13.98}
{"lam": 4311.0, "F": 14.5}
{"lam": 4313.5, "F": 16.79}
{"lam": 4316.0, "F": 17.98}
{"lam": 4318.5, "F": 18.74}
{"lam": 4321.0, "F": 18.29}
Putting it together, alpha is 2.3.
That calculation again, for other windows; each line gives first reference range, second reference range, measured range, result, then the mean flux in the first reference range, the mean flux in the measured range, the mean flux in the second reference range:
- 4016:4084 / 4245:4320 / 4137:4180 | 0.9 angstrom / 16.9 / 16.4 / 16.6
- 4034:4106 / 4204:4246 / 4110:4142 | 0.2 angstrom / 16.4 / 16.5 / 16.9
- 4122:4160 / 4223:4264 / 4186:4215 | 0.4 angstrom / 16.4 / 16.6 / 17.1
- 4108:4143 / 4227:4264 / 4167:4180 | 0.5 angstrom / 16.4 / 16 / 17.1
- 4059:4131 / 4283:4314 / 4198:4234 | -2.0 angstrom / 16.1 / 16.7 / 15.6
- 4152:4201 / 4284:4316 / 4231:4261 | -2.0 angstrom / 16.6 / 17.1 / 15.7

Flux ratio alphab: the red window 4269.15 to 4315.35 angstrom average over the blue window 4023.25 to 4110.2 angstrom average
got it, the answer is 0.97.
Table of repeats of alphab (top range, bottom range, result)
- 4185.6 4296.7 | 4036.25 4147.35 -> 1.04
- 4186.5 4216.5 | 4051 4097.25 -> 1.00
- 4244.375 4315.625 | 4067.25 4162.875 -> 1.02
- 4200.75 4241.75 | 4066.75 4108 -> 1.05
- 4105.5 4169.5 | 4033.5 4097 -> 0.97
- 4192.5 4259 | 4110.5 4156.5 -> 1.02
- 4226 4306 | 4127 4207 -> 1.02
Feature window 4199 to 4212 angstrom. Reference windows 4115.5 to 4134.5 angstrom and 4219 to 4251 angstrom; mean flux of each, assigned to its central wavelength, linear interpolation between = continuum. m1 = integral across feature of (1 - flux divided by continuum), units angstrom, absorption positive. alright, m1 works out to 0.5 angstrom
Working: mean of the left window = 16.7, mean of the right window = 16.9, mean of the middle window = 16.2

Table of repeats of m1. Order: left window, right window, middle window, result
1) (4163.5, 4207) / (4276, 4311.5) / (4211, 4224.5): -0.7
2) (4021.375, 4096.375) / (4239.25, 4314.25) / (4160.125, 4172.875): 0.2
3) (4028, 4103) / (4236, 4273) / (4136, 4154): 0.7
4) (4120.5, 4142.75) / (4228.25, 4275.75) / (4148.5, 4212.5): 0.6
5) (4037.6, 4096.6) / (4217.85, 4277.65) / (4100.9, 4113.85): 2.0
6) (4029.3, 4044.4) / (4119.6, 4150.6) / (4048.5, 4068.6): 1.3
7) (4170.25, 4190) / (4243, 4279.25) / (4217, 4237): 0.3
